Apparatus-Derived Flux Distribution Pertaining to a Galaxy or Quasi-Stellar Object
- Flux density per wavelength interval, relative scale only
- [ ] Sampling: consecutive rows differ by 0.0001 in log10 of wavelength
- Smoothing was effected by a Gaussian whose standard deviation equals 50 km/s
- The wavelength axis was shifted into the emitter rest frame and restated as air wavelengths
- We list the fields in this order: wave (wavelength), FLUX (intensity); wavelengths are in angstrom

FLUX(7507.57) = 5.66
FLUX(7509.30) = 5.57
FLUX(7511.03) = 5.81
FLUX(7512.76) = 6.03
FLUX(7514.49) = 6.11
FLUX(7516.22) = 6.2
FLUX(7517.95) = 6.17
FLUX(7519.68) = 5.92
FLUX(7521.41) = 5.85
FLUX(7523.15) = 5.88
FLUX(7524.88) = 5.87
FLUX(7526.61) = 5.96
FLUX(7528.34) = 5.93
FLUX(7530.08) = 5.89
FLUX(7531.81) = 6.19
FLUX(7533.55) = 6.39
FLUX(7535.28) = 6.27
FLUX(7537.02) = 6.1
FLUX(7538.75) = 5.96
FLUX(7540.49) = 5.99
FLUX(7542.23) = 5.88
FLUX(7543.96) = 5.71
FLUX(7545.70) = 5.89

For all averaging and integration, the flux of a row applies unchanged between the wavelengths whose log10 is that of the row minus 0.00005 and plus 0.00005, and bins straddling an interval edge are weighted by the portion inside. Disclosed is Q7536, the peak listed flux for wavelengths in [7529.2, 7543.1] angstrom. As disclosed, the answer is 6.39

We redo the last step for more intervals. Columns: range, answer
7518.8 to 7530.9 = 5.96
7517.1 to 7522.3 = 6.17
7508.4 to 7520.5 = 6.2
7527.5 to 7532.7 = 6.19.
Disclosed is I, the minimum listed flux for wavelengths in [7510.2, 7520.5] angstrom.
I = 5.81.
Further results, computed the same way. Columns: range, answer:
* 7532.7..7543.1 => 5.88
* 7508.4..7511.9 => 5.57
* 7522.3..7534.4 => 5.87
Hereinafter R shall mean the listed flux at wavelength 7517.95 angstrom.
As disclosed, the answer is 6.17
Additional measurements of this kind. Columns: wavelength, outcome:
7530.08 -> 5.89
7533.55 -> 6.39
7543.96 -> 5.71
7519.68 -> 5.92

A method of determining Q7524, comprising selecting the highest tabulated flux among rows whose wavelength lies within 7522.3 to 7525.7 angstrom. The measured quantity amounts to 5.88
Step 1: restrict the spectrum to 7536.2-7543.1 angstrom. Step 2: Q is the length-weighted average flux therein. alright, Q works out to 5.99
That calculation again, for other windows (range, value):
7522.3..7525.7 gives 5.88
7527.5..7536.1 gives 6.13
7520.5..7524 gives 5.86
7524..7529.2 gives 5.93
